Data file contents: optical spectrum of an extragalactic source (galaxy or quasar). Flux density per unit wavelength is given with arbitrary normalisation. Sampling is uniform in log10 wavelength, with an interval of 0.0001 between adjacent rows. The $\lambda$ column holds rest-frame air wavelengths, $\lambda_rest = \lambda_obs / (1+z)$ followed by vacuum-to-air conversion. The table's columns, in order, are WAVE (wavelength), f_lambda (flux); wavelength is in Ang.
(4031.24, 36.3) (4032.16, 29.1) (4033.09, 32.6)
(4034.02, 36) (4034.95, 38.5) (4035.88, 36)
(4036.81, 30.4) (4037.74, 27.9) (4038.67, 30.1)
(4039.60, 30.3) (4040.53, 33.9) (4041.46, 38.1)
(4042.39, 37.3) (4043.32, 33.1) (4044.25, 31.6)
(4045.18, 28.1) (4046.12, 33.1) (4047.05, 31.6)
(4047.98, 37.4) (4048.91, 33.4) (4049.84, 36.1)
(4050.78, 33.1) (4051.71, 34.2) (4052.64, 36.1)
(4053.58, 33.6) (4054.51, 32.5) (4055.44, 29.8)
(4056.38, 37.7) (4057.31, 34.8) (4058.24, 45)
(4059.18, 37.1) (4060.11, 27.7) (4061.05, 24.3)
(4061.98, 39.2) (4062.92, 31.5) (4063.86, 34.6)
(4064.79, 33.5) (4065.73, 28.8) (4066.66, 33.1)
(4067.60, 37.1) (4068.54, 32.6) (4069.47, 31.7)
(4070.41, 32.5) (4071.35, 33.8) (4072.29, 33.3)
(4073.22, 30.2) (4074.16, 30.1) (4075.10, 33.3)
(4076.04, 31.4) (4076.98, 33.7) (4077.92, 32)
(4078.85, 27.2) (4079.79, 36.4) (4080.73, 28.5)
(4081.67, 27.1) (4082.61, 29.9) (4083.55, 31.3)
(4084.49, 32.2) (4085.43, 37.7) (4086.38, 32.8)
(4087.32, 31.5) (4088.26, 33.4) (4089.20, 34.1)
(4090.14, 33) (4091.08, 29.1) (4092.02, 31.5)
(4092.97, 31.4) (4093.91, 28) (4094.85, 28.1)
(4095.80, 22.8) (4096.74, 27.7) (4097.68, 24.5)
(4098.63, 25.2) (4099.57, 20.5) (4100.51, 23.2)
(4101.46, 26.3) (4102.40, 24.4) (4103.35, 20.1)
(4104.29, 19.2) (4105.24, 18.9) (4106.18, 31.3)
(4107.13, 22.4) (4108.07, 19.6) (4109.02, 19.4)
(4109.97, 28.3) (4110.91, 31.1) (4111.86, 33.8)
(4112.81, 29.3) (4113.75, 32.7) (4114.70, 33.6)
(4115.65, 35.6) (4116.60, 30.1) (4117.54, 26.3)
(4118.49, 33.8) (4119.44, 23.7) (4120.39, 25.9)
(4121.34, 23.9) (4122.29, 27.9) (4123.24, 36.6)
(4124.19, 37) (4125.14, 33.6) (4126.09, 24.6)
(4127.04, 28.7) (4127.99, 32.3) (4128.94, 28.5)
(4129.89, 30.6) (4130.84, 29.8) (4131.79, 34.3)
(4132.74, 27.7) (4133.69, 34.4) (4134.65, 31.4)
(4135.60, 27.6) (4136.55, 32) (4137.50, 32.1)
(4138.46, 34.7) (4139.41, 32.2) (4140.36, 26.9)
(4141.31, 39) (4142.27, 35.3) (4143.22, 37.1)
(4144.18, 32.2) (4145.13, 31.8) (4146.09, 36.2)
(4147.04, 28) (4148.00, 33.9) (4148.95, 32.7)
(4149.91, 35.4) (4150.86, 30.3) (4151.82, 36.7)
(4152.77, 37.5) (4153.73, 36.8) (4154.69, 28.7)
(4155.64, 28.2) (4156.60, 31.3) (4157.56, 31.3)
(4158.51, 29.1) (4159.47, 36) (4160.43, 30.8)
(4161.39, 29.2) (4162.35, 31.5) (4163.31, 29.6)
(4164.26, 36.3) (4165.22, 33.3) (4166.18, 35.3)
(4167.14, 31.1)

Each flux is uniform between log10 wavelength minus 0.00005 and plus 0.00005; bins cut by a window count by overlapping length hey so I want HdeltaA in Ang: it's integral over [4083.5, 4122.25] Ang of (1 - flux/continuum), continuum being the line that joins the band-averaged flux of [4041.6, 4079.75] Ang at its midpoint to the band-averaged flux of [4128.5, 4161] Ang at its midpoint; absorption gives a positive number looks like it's 5.7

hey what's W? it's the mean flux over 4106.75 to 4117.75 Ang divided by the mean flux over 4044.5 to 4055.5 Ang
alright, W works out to 0.86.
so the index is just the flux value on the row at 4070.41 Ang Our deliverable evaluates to 32.5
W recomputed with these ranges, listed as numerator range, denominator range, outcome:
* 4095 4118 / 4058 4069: 0.78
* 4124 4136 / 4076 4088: 0.97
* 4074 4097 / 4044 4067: 0.92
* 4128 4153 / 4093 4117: 1.24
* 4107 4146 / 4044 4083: 0.93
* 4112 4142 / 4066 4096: 0.98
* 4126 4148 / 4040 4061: 0.93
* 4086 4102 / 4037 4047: 0.88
